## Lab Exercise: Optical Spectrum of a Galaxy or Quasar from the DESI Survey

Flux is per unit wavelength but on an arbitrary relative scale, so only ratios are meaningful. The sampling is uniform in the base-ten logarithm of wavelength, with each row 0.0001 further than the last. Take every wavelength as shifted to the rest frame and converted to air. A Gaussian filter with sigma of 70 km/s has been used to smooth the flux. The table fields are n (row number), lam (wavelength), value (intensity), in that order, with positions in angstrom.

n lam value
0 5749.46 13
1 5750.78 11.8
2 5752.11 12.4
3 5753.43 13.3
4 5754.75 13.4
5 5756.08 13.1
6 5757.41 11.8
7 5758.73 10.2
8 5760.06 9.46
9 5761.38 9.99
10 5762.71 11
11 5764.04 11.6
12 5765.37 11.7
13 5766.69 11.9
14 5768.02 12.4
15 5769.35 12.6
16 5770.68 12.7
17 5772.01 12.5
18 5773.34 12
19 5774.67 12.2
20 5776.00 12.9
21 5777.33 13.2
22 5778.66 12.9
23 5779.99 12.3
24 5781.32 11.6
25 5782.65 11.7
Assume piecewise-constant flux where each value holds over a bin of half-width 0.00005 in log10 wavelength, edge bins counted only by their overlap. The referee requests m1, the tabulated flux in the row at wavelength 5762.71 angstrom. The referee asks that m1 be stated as 11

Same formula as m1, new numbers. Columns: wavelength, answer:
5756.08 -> 13.1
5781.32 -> 11.6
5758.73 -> 10.2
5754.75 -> 13.4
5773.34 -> 12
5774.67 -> 12.2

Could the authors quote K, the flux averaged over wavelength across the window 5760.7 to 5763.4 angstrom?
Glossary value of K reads 10.5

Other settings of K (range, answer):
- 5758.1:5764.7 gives 10.4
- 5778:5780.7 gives 12.6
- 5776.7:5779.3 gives 13.1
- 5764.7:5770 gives 12.2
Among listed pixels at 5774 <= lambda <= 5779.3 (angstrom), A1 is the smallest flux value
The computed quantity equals 12.2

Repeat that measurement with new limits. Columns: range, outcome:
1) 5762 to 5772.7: 11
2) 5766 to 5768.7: 11.9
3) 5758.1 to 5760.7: 9.46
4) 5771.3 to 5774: 12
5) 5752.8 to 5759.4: 10.2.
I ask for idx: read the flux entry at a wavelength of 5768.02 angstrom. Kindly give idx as 12.4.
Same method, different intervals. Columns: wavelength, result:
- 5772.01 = 12.5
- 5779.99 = 12.3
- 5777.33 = 13.2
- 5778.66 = 12.9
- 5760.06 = 9.46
